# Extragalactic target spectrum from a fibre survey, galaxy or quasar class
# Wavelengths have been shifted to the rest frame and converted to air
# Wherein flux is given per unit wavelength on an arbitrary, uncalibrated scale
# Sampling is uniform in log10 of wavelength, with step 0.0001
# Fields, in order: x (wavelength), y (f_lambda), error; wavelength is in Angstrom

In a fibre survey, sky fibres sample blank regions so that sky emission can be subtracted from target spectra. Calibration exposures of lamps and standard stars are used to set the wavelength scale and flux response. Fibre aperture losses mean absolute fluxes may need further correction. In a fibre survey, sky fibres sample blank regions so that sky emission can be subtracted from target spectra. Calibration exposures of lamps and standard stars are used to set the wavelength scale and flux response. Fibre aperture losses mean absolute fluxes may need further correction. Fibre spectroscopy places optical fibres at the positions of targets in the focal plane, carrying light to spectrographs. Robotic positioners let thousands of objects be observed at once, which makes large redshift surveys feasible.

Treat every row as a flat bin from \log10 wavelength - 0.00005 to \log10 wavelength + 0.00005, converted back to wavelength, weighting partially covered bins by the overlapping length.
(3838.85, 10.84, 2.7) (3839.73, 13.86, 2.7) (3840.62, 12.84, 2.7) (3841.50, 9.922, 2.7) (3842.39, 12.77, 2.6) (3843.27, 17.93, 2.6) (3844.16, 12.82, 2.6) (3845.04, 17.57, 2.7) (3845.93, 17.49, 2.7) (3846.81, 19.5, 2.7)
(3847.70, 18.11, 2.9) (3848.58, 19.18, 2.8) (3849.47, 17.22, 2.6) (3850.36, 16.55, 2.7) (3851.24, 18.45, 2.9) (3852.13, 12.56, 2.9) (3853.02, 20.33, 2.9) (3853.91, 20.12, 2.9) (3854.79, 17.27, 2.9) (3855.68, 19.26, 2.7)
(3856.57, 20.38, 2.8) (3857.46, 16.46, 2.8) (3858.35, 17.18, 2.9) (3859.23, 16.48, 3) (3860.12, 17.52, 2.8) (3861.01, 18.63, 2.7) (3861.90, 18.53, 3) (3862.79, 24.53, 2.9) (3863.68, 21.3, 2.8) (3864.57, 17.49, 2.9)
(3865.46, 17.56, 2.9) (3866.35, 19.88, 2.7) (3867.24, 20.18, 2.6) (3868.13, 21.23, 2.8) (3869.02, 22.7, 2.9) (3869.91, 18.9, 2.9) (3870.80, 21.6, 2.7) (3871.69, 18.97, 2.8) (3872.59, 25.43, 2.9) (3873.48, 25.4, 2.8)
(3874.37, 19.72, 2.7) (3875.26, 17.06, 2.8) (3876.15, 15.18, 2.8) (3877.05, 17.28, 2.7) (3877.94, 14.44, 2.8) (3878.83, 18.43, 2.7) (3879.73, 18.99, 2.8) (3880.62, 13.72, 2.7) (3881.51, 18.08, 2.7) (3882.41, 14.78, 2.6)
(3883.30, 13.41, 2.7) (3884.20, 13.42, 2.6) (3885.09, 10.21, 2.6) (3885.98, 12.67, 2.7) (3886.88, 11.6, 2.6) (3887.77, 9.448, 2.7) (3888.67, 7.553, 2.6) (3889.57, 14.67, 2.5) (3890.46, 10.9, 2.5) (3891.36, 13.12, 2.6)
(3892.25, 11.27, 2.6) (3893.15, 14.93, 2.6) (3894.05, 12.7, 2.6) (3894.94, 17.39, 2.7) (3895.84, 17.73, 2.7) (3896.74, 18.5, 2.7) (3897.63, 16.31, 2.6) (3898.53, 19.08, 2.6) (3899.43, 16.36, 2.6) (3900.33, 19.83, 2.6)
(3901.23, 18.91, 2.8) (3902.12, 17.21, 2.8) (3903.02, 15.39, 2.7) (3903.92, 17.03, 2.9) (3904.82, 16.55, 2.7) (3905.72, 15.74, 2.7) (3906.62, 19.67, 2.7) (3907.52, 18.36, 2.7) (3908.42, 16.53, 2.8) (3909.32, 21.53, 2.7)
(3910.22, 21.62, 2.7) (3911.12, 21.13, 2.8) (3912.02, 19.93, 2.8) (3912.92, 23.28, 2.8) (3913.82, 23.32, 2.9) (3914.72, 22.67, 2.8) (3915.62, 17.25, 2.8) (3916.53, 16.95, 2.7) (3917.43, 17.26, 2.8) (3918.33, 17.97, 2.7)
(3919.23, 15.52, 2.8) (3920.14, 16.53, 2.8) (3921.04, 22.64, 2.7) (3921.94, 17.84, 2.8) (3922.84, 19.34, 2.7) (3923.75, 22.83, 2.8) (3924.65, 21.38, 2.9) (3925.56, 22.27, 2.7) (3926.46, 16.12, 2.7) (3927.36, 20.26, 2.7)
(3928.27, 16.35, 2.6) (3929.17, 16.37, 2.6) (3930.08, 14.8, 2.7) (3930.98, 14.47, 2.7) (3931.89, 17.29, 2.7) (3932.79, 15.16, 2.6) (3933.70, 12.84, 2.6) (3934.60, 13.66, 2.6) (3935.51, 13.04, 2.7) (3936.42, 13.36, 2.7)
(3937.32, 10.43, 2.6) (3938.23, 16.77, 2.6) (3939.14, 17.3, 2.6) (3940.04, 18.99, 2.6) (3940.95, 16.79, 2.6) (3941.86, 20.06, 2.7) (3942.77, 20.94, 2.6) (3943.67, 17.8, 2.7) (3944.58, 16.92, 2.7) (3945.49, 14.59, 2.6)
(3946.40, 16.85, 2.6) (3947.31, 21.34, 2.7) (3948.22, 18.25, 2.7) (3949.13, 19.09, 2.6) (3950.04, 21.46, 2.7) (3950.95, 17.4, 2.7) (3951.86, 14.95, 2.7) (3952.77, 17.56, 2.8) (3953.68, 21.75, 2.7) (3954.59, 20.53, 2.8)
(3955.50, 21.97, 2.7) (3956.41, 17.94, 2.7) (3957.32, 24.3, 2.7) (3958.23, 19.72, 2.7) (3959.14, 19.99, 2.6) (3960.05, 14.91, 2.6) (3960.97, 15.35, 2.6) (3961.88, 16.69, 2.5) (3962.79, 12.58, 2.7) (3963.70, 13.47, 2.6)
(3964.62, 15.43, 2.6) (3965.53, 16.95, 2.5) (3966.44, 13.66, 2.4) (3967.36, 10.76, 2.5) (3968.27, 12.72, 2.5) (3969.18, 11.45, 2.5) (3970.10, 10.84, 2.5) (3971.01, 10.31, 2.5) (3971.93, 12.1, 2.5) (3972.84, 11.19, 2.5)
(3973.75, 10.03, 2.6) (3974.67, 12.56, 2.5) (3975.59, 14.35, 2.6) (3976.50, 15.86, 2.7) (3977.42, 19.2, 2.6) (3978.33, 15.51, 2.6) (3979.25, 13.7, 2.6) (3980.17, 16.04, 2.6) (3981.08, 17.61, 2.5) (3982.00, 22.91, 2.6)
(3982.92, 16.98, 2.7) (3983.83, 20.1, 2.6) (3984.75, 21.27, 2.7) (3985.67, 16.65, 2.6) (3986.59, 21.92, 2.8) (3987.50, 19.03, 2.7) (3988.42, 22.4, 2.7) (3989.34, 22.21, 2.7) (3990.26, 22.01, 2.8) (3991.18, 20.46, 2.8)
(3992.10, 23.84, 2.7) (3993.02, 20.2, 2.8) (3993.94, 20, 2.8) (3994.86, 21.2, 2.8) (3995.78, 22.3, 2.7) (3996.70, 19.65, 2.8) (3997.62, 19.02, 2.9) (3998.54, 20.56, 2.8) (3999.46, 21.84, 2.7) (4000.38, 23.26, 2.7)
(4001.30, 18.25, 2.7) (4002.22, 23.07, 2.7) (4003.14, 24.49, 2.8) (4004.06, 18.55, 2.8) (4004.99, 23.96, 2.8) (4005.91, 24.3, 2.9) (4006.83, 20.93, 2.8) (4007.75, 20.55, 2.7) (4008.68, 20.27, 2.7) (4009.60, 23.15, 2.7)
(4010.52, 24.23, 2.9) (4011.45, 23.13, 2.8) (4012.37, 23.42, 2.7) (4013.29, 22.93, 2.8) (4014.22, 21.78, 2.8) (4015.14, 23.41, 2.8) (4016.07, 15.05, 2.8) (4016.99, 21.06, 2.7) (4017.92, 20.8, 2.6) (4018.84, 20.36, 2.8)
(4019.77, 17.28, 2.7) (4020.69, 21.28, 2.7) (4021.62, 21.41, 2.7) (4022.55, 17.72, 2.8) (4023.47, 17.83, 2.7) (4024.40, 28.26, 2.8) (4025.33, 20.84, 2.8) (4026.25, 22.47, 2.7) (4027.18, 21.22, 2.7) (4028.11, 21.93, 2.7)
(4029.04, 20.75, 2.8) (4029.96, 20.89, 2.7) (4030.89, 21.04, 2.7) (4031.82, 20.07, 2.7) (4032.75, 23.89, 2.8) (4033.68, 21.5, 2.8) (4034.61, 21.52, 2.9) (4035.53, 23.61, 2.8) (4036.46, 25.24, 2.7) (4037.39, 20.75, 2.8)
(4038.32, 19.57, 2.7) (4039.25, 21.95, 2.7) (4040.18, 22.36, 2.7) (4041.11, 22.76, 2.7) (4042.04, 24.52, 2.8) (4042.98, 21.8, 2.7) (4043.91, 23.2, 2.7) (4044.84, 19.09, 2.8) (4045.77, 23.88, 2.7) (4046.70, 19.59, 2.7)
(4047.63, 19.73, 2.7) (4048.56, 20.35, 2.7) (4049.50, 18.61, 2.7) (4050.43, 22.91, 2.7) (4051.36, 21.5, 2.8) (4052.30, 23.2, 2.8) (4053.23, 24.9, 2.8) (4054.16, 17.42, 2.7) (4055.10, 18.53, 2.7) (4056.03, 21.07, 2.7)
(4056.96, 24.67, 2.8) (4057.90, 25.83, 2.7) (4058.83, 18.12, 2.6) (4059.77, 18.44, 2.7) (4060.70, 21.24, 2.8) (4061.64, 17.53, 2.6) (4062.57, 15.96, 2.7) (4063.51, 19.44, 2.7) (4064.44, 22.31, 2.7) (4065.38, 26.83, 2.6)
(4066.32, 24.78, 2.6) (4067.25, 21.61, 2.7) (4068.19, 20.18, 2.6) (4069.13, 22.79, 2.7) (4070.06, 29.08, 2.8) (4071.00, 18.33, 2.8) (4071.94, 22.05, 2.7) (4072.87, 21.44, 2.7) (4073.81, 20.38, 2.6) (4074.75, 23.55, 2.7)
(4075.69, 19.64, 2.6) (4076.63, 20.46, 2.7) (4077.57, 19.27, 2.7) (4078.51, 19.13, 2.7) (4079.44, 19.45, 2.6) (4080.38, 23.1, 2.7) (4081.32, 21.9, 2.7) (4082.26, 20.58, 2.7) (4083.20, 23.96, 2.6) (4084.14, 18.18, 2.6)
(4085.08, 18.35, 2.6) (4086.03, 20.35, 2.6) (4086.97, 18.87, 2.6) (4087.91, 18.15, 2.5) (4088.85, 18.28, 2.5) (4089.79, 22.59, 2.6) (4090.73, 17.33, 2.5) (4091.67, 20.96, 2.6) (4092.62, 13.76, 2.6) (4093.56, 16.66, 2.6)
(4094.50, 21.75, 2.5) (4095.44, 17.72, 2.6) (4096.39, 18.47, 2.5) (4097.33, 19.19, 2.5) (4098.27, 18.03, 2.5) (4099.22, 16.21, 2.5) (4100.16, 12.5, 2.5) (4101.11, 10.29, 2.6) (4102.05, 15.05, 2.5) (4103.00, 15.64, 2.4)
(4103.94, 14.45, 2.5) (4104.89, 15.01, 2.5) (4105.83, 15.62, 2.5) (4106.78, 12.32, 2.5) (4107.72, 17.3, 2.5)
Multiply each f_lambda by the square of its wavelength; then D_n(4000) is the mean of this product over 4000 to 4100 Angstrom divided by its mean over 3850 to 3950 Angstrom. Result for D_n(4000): 1.29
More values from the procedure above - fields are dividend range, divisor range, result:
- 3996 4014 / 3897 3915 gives 1.21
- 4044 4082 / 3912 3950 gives 1.27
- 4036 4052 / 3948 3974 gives 1.41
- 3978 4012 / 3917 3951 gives 1.23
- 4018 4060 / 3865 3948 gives 1.33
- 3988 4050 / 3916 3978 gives 1.34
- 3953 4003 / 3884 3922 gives 1.11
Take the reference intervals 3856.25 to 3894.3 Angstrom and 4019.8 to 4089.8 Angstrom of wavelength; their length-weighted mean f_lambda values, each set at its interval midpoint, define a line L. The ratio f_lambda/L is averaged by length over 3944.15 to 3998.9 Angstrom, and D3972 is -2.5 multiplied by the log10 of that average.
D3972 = 0.10 mag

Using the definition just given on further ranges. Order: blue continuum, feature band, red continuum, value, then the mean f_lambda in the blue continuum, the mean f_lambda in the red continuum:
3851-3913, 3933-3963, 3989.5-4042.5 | 0.12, 17.4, 21.6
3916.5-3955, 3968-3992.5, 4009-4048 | 0.16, 17.5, 21.6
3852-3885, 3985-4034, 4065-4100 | -0.09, 18.5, 20.3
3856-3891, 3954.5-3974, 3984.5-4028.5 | 0.30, 17.2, 21.3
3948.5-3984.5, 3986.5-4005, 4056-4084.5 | -0.20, 16.2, 21.4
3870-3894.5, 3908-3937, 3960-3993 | -0.15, 15.4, 16.3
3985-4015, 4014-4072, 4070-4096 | -0.03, 21.6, 20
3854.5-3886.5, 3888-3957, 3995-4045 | 0.11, 18.2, 21.6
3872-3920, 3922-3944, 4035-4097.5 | 0.04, 16.9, 20.9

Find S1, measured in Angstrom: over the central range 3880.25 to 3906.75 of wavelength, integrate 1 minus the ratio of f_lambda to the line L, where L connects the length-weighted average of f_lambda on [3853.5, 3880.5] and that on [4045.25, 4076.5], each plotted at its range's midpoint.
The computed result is 6.3 Angstrom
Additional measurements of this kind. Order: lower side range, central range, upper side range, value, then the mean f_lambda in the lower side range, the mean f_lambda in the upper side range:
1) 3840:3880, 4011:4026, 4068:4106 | -1.8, 18.2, 19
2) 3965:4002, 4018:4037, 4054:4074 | -1.7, 17.6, 21.3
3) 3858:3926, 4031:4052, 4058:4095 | -1.9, 17.8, 20.5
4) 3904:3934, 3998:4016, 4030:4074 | -1.3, 18.5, 21.6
